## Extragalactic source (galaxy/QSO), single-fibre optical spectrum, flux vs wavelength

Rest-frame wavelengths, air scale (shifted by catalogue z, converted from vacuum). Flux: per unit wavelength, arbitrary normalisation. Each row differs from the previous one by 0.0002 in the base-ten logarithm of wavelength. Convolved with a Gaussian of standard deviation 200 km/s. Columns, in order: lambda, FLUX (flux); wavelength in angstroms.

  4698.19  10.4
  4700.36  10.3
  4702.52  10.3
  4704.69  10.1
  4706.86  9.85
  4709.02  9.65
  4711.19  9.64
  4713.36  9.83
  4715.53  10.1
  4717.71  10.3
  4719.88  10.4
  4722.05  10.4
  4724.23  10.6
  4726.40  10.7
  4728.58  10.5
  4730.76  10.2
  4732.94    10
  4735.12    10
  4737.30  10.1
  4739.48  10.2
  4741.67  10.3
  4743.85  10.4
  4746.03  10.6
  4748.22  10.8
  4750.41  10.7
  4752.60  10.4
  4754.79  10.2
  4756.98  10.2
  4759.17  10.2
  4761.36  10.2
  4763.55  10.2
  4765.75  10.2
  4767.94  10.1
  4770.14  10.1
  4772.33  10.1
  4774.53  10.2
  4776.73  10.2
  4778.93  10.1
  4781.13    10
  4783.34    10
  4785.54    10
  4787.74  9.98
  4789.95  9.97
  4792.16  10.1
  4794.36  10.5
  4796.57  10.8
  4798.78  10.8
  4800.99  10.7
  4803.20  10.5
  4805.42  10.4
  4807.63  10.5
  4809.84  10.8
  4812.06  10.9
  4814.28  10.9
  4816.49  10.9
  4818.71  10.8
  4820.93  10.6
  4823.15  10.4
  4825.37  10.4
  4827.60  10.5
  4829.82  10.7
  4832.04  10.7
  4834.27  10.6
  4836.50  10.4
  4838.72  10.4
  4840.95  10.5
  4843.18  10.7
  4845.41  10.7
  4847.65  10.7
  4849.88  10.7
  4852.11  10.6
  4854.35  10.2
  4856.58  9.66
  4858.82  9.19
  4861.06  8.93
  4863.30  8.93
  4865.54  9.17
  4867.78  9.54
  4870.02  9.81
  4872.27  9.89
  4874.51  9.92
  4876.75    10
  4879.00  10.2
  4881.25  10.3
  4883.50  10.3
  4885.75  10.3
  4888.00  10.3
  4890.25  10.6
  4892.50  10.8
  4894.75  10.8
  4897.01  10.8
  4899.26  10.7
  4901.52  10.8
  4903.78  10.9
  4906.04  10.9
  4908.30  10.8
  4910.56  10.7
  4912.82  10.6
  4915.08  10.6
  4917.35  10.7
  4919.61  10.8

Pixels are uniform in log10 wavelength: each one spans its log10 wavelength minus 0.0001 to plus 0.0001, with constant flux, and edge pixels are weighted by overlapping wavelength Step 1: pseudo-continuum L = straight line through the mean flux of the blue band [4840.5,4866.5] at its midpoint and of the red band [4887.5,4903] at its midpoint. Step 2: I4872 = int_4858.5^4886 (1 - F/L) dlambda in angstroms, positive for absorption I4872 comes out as 1.57 angstroms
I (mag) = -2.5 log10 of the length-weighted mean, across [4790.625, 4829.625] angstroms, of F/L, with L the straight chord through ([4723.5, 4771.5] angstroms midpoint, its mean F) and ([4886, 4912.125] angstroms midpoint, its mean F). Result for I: -0.01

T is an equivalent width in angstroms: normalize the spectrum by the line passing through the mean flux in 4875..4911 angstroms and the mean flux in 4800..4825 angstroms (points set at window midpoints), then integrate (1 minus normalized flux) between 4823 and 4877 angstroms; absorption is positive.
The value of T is 2.50 angstroms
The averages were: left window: 10.7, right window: 10.6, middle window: 10.1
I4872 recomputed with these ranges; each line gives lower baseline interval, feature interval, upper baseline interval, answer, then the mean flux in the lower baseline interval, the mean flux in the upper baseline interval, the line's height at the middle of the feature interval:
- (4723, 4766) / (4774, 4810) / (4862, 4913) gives 0.0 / 10.3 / 10.3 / 10.3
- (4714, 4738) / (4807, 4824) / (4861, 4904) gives -0.9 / 10.3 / 10.2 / 10.2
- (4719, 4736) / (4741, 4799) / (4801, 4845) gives 1.1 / 10.4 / 10.6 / 10.5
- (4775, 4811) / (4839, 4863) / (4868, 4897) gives 0.3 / 10.3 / 10.3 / 10.3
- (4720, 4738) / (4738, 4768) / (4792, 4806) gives 0.2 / 10.3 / 10.6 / 10.4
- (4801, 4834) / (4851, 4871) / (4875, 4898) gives 1.8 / 10.6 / 10.4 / 10.5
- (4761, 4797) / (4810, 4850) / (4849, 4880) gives -2.9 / 10.1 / 9.76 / 9.92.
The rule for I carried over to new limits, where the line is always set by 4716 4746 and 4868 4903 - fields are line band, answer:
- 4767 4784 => 0.025 mag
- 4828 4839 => -0.024 mag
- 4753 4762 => 0.011 mag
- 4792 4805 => -0.027 mag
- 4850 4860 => 0.039 mag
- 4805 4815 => -0.039 mag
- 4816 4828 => -0.025 mag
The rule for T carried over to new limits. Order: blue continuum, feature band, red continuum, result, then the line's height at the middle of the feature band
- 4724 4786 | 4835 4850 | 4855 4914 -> -0.5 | 10.2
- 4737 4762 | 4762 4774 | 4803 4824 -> 0.4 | 10.5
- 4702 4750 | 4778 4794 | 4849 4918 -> 0.3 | 10.2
